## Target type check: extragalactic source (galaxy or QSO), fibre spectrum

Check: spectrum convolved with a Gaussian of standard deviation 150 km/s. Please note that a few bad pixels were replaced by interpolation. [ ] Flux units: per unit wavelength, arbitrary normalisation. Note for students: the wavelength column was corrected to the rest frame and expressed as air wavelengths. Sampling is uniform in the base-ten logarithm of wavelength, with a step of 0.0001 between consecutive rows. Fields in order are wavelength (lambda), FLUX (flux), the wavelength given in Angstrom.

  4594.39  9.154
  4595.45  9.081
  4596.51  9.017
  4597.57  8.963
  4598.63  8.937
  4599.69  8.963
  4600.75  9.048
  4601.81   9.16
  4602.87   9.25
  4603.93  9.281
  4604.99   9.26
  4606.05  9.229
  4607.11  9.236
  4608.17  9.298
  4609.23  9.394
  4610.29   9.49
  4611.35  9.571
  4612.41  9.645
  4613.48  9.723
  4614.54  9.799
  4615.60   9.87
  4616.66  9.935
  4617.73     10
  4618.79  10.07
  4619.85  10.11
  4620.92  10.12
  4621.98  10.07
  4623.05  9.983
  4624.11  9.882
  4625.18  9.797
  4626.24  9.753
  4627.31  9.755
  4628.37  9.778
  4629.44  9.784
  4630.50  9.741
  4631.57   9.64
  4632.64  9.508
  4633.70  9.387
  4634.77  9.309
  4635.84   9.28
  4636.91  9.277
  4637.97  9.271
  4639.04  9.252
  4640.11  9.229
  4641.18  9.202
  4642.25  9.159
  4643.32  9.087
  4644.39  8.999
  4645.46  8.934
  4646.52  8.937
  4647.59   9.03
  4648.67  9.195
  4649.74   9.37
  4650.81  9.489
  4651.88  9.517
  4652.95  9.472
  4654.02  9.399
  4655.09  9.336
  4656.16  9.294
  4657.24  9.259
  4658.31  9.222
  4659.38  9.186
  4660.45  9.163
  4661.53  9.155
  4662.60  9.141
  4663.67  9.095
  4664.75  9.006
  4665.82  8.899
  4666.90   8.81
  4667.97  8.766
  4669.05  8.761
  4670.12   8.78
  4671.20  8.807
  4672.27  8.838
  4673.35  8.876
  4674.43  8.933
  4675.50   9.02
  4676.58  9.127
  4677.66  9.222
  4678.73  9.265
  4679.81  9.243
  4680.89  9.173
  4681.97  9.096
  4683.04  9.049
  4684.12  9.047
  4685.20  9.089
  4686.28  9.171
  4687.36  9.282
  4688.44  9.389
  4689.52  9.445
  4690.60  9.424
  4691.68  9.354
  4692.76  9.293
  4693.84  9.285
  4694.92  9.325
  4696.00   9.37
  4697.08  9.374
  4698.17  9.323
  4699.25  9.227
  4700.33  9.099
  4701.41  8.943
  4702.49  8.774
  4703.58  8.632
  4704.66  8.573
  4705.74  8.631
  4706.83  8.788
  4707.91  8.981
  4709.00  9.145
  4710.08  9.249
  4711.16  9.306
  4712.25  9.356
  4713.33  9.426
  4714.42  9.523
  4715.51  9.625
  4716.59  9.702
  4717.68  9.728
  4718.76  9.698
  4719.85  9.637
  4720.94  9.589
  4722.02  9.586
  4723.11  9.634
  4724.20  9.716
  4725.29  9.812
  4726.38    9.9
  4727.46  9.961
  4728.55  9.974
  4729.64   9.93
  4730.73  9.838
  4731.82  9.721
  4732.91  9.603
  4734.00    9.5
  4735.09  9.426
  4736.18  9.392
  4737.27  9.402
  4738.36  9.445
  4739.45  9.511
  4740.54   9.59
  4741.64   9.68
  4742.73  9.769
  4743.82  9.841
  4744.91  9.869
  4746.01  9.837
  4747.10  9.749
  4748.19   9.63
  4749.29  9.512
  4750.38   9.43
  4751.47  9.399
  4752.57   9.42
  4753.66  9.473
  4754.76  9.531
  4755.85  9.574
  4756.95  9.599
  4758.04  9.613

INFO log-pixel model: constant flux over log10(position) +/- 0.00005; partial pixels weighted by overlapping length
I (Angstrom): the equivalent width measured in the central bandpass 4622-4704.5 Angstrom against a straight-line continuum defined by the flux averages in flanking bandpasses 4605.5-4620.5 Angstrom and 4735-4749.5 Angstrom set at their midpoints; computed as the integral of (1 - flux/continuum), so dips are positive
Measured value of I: 3.6 Angstrom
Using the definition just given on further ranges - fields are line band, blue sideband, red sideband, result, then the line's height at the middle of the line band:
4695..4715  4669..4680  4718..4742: 0.6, 9.36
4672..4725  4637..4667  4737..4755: 0.8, 9.39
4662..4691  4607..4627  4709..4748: 1.9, 9.71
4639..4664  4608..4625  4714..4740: 1.4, 9.77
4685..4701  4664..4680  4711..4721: -0.1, 9.24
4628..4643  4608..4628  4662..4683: 0.2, 9.55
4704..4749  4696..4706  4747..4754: -1.4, 9.25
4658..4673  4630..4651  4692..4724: 0.5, 9.26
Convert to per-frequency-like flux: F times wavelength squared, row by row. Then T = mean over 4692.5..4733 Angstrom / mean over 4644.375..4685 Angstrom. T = 1.05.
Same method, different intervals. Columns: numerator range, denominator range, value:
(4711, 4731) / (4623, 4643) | 1.06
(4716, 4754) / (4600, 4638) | 1.06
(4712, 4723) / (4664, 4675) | 1.11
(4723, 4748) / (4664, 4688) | 1.10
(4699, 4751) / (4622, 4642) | 1.03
